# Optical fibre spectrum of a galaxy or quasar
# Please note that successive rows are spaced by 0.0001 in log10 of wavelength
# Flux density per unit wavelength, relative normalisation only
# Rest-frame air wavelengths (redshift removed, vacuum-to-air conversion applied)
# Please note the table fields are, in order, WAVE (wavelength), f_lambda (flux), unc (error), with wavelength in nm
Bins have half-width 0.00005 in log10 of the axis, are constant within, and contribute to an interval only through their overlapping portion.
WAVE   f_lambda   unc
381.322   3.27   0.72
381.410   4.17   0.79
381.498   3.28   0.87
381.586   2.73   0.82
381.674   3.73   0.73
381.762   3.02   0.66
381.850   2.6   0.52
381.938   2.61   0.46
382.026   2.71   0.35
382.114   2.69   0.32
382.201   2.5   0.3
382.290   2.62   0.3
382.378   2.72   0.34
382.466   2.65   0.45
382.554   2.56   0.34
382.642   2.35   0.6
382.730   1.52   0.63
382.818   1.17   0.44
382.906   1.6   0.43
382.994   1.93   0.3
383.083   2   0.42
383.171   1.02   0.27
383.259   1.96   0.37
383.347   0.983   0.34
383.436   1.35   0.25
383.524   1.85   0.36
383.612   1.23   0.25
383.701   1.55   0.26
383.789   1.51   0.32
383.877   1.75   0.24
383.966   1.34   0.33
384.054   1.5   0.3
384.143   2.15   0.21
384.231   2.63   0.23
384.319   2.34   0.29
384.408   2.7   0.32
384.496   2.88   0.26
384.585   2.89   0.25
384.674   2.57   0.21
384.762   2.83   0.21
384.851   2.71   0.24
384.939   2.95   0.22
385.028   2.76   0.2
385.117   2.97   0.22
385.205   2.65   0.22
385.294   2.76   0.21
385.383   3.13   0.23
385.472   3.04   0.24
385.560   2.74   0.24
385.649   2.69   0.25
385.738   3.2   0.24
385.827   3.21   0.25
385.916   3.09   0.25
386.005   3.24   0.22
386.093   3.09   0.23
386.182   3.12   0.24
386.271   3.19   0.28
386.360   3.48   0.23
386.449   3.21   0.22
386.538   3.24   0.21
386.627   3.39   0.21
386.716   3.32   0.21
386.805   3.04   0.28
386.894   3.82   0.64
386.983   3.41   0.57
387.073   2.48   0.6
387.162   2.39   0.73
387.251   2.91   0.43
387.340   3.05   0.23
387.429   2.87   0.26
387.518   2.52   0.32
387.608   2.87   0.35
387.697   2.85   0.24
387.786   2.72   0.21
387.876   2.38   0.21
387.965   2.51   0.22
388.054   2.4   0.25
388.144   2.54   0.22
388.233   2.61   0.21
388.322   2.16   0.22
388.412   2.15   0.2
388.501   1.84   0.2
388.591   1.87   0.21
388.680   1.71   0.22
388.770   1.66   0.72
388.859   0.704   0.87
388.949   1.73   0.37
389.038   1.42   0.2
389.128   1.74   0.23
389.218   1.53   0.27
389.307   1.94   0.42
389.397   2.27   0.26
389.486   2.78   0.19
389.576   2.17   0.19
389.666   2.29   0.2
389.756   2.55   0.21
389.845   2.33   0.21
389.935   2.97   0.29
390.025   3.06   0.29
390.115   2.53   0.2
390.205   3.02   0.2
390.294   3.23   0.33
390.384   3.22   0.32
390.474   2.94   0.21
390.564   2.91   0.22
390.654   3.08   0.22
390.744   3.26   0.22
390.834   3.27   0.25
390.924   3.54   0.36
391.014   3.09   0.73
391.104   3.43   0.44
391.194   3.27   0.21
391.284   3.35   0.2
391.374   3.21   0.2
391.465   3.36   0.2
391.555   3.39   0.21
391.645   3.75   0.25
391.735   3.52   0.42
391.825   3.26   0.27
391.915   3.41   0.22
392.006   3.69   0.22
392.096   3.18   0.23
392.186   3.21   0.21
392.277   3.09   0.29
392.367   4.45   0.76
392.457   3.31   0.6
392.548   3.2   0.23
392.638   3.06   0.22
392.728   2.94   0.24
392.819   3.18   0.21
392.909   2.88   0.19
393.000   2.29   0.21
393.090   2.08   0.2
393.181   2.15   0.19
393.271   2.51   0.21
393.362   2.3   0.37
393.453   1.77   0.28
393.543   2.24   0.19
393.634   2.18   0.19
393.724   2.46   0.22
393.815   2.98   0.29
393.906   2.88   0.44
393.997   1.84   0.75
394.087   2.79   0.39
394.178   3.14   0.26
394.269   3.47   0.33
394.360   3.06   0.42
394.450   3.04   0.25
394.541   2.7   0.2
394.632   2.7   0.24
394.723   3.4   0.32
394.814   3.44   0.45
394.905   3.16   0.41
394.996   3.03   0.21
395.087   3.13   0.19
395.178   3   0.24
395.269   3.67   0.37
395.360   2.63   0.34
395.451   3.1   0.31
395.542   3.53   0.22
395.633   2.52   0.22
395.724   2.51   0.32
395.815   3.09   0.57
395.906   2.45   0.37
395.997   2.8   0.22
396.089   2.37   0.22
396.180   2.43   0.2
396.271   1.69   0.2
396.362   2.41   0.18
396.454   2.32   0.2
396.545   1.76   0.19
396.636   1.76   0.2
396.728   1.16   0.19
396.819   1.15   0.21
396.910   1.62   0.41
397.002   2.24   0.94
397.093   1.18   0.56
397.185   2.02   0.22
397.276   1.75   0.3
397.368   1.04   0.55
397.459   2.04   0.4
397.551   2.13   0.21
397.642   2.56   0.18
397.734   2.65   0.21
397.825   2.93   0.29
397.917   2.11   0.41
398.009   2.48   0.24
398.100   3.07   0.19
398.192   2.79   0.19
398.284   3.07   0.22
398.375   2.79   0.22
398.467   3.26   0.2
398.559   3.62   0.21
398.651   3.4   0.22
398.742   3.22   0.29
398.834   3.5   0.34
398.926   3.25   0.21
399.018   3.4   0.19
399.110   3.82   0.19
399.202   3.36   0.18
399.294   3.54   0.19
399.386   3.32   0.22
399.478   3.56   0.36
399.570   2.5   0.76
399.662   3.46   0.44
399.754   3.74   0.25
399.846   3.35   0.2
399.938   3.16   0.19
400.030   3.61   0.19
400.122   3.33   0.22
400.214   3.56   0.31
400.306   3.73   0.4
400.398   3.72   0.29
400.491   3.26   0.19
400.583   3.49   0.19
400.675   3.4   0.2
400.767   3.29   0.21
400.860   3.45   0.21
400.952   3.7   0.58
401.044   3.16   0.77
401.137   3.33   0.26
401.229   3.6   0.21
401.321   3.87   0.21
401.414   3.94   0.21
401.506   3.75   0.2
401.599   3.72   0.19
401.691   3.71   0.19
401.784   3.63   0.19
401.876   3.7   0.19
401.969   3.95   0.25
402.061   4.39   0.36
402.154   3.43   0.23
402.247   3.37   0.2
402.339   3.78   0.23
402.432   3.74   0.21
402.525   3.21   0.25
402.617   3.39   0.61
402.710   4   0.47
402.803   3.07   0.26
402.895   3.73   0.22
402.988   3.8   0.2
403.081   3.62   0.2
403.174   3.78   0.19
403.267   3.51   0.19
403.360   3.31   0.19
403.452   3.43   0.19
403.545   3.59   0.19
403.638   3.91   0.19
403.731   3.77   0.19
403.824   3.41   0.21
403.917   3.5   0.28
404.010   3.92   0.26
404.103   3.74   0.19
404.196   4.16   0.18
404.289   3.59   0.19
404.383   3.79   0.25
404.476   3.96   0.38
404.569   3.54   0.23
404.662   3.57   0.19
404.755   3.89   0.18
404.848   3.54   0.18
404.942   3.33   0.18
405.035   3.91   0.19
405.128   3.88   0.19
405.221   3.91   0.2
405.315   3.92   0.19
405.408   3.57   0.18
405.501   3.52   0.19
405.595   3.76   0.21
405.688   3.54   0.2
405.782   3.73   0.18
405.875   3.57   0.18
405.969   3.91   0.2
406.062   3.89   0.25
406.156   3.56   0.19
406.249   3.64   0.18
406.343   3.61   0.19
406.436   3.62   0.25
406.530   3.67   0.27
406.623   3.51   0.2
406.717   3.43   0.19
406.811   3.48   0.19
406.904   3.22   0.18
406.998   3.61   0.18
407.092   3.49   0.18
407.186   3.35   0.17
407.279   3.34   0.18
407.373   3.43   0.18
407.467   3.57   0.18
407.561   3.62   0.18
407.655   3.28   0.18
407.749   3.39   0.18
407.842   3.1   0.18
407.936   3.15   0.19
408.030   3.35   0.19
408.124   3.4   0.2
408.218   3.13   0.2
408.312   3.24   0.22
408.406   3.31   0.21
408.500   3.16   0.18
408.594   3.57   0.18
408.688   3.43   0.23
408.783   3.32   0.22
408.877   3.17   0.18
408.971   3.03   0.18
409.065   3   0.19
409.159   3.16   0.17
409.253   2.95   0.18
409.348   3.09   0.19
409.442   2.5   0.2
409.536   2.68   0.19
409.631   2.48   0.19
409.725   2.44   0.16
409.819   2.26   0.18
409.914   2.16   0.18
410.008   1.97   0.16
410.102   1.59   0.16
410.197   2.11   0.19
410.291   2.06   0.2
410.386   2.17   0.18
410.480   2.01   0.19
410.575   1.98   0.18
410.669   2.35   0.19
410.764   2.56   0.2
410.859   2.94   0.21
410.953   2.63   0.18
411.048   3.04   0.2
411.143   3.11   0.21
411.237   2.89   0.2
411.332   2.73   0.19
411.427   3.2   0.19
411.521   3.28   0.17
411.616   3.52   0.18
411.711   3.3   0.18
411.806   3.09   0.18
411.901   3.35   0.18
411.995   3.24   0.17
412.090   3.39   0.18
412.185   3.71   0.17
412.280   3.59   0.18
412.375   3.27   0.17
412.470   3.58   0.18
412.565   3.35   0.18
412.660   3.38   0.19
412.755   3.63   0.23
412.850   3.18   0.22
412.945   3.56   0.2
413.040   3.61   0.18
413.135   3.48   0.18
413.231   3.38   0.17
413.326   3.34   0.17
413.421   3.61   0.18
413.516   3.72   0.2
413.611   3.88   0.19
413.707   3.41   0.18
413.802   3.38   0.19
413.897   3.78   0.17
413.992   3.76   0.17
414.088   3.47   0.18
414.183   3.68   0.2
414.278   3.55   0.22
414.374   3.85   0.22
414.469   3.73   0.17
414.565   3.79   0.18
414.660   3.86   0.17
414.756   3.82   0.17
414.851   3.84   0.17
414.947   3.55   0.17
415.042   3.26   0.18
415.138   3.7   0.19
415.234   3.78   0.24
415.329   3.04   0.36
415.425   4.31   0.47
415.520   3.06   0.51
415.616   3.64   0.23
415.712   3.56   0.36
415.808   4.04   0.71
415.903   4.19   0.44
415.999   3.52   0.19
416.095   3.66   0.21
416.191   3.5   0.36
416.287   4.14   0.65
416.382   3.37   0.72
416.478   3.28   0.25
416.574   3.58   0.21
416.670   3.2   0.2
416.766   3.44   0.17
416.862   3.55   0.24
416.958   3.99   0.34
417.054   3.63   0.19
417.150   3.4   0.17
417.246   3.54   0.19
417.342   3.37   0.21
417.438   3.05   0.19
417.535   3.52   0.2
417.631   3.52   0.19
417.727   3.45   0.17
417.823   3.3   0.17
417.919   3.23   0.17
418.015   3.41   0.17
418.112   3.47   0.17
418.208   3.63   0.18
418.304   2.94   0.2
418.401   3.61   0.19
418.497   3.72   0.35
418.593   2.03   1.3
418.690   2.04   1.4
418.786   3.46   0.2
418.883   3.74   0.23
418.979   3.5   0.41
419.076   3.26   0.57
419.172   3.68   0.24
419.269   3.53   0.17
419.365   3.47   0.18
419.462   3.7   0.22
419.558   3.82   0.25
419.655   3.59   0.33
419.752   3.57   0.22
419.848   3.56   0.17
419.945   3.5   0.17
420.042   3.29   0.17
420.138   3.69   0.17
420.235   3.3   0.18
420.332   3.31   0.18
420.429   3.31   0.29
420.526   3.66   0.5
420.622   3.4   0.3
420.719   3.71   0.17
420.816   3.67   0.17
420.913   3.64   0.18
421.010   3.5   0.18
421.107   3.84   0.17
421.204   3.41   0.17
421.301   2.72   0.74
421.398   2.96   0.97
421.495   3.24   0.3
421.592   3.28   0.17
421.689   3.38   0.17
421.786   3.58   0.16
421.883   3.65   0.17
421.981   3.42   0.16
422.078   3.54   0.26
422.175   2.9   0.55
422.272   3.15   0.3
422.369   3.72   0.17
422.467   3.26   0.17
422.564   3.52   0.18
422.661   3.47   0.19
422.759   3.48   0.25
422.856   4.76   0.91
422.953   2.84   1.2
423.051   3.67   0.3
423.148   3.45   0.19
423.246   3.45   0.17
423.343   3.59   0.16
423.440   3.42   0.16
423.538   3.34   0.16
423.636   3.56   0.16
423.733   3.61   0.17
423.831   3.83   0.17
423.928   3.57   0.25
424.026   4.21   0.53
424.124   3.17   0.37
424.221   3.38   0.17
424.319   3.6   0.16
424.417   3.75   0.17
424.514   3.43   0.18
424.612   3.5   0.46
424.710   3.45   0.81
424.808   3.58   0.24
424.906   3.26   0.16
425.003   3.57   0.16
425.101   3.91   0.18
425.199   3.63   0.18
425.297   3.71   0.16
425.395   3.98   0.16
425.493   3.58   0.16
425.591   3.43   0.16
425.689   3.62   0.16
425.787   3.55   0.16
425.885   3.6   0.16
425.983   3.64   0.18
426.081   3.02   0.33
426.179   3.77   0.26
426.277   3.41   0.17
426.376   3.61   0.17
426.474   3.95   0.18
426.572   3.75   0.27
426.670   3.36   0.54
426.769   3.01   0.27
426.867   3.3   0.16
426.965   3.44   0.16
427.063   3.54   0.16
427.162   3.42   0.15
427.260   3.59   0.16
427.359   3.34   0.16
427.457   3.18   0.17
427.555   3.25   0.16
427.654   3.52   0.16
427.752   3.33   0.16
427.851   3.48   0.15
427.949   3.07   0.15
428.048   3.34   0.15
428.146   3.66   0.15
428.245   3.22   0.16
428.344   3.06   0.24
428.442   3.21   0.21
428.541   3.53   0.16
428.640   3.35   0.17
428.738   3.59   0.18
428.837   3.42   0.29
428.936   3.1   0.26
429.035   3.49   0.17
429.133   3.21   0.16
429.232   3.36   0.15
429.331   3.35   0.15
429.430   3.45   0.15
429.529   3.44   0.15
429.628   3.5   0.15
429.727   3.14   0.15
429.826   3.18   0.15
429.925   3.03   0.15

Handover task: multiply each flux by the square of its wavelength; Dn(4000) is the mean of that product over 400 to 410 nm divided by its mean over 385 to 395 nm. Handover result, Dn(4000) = 1.33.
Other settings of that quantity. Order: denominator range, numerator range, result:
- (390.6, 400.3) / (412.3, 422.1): 1.36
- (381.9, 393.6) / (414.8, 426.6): 1.57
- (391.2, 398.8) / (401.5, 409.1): 1.38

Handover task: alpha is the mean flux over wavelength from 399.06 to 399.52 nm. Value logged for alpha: 3.52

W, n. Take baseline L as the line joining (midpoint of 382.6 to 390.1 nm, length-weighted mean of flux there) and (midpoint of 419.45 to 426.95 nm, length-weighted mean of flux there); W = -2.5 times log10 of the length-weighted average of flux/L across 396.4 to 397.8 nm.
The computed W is 0.43 mag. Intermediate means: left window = 2.42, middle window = 1.85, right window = 3.51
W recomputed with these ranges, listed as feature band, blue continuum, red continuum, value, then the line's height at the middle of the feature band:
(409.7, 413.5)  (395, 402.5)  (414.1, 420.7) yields 0.14 mag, 3.35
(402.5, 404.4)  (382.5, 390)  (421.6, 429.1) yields -0.25 mag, 2.89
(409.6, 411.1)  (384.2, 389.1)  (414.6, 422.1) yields 0.39 mag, 3.28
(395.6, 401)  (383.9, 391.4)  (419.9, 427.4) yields 0.05 mag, 2.93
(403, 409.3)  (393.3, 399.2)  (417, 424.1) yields -0.19 mag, 2.96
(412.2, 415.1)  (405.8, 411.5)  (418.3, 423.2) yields -0.12 mag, 3.2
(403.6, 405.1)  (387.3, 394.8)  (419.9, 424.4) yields -0.22 mag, 3.05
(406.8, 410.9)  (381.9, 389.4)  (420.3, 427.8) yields 0.05 mag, 3.07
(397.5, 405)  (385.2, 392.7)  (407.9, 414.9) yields -0.15 mag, 3.01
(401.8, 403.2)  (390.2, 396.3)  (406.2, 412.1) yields -0.21 mag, 3.01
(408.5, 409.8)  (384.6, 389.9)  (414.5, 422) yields 0.09 mag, 3.23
